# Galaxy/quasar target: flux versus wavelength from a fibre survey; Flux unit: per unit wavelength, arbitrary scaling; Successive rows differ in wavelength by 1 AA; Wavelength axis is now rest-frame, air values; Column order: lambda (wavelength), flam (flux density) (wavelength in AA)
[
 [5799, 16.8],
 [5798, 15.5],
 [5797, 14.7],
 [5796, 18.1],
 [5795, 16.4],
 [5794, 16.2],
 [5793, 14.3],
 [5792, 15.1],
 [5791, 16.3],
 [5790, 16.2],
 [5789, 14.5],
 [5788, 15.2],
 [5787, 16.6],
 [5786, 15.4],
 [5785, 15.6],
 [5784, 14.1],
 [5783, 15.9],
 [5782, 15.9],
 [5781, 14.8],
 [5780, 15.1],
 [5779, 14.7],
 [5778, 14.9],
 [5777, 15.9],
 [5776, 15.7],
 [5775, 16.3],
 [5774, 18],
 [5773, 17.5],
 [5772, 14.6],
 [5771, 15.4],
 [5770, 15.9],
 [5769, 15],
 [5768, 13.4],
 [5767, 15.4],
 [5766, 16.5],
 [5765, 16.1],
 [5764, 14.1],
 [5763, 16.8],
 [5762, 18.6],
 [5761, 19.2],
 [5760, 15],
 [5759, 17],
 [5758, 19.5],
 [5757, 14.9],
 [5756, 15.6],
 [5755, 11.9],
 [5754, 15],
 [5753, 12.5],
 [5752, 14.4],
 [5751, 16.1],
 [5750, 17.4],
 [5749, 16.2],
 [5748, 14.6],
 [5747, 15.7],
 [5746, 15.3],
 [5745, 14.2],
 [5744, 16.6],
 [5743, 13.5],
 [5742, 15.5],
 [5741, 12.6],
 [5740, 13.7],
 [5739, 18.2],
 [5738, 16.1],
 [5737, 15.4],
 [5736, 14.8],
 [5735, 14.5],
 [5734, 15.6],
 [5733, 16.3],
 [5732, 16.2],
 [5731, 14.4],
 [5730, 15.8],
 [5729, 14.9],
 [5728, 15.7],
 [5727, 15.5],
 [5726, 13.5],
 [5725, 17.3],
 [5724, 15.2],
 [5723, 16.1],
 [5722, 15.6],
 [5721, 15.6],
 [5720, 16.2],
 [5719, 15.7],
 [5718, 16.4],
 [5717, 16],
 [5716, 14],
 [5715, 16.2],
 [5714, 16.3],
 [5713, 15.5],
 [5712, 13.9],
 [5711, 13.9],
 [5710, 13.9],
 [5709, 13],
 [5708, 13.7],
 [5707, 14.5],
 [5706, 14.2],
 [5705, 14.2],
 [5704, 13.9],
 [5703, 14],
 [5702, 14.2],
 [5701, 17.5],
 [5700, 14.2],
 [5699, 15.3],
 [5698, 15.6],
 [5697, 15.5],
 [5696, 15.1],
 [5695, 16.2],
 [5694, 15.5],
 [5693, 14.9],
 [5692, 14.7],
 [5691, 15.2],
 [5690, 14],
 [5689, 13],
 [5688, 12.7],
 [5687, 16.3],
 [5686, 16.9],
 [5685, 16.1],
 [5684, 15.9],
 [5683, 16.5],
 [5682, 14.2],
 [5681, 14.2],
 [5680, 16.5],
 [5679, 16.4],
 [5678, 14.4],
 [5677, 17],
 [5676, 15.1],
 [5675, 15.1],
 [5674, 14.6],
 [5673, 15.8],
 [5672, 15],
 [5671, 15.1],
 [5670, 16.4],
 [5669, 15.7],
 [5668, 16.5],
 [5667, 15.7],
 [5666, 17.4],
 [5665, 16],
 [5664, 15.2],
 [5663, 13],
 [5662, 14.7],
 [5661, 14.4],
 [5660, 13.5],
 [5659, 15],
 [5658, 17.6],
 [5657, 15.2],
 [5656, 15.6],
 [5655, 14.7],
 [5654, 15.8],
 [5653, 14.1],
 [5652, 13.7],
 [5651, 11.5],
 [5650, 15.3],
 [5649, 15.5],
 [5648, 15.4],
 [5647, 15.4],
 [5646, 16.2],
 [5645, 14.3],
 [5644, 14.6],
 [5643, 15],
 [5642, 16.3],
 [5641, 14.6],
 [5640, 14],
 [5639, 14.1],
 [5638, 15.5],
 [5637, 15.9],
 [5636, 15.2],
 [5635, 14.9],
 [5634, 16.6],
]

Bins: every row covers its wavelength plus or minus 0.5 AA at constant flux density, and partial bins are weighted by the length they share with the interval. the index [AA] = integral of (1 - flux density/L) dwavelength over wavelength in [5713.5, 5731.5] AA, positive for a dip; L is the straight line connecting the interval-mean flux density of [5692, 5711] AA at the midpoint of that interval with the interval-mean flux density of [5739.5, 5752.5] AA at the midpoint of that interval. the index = -0.84 AA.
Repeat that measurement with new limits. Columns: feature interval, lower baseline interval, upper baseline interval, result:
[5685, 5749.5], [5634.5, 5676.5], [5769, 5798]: 1.12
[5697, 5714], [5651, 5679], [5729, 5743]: 0.76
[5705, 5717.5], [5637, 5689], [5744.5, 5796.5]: 0.68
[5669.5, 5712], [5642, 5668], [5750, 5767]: 0.91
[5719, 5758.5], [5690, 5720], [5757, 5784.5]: 0.30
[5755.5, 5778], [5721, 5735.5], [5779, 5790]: -1.17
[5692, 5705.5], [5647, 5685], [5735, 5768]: 0.25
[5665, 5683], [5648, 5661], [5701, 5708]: -1.23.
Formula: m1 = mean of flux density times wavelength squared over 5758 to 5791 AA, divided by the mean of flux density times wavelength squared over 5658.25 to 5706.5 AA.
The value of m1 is 1.08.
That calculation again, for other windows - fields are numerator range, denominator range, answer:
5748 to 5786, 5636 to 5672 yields 1.08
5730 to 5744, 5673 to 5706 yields 1.02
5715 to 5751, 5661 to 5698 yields 1.03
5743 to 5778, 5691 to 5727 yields 1.06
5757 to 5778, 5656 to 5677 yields 1.09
